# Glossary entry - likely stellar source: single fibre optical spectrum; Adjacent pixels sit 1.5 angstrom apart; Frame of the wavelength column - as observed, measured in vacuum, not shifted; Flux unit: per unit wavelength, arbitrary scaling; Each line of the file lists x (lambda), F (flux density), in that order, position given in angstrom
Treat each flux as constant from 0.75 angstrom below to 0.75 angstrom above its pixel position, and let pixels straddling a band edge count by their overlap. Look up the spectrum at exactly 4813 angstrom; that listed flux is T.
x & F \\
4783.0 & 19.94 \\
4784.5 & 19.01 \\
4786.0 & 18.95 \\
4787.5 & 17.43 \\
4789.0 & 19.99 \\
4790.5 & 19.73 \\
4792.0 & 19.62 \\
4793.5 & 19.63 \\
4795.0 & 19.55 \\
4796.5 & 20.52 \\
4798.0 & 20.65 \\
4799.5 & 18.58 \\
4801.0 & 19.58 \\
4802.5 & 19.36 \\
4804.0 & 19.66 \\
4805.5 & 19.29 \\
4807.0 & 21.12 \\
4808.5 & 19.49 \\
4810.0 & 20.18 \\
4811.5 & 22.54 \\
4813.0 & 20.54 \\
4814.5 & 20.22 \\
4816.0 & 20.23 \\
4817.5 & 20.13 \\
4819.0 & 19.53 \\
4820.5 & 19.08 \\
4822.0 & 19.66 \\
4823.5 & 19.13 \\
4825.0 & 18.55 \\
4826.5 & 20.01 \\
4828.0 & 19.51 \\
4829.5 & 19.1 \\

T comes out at 20.54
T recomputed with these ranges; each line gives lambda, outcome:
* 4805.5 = 19.29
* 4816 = 20.23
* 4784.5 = 19.01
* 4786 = 18.95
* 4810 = 20.18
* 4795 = 19.55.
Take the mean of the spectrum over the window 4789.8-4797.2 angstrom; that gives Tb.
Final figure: 19.8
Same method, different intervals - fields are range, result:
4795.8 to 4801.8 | 19.8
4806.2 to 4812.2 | 20.8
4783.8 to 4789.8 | 18.9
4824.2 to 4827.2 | 19.3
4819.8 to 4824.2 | 19.3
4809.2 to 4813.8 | 21.1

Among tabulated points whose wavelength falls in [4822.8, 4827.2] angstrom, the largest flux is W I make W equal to 20.01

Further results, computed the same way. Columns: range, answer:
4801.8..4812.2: 22.54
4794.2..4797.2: 20.52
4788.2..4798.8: 20.65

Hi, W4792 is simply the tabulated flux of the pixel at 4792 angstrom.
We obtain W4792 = 19.62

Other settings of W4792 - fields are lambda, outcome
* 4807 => 21.12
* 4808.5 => 19.49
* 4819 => 19.53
